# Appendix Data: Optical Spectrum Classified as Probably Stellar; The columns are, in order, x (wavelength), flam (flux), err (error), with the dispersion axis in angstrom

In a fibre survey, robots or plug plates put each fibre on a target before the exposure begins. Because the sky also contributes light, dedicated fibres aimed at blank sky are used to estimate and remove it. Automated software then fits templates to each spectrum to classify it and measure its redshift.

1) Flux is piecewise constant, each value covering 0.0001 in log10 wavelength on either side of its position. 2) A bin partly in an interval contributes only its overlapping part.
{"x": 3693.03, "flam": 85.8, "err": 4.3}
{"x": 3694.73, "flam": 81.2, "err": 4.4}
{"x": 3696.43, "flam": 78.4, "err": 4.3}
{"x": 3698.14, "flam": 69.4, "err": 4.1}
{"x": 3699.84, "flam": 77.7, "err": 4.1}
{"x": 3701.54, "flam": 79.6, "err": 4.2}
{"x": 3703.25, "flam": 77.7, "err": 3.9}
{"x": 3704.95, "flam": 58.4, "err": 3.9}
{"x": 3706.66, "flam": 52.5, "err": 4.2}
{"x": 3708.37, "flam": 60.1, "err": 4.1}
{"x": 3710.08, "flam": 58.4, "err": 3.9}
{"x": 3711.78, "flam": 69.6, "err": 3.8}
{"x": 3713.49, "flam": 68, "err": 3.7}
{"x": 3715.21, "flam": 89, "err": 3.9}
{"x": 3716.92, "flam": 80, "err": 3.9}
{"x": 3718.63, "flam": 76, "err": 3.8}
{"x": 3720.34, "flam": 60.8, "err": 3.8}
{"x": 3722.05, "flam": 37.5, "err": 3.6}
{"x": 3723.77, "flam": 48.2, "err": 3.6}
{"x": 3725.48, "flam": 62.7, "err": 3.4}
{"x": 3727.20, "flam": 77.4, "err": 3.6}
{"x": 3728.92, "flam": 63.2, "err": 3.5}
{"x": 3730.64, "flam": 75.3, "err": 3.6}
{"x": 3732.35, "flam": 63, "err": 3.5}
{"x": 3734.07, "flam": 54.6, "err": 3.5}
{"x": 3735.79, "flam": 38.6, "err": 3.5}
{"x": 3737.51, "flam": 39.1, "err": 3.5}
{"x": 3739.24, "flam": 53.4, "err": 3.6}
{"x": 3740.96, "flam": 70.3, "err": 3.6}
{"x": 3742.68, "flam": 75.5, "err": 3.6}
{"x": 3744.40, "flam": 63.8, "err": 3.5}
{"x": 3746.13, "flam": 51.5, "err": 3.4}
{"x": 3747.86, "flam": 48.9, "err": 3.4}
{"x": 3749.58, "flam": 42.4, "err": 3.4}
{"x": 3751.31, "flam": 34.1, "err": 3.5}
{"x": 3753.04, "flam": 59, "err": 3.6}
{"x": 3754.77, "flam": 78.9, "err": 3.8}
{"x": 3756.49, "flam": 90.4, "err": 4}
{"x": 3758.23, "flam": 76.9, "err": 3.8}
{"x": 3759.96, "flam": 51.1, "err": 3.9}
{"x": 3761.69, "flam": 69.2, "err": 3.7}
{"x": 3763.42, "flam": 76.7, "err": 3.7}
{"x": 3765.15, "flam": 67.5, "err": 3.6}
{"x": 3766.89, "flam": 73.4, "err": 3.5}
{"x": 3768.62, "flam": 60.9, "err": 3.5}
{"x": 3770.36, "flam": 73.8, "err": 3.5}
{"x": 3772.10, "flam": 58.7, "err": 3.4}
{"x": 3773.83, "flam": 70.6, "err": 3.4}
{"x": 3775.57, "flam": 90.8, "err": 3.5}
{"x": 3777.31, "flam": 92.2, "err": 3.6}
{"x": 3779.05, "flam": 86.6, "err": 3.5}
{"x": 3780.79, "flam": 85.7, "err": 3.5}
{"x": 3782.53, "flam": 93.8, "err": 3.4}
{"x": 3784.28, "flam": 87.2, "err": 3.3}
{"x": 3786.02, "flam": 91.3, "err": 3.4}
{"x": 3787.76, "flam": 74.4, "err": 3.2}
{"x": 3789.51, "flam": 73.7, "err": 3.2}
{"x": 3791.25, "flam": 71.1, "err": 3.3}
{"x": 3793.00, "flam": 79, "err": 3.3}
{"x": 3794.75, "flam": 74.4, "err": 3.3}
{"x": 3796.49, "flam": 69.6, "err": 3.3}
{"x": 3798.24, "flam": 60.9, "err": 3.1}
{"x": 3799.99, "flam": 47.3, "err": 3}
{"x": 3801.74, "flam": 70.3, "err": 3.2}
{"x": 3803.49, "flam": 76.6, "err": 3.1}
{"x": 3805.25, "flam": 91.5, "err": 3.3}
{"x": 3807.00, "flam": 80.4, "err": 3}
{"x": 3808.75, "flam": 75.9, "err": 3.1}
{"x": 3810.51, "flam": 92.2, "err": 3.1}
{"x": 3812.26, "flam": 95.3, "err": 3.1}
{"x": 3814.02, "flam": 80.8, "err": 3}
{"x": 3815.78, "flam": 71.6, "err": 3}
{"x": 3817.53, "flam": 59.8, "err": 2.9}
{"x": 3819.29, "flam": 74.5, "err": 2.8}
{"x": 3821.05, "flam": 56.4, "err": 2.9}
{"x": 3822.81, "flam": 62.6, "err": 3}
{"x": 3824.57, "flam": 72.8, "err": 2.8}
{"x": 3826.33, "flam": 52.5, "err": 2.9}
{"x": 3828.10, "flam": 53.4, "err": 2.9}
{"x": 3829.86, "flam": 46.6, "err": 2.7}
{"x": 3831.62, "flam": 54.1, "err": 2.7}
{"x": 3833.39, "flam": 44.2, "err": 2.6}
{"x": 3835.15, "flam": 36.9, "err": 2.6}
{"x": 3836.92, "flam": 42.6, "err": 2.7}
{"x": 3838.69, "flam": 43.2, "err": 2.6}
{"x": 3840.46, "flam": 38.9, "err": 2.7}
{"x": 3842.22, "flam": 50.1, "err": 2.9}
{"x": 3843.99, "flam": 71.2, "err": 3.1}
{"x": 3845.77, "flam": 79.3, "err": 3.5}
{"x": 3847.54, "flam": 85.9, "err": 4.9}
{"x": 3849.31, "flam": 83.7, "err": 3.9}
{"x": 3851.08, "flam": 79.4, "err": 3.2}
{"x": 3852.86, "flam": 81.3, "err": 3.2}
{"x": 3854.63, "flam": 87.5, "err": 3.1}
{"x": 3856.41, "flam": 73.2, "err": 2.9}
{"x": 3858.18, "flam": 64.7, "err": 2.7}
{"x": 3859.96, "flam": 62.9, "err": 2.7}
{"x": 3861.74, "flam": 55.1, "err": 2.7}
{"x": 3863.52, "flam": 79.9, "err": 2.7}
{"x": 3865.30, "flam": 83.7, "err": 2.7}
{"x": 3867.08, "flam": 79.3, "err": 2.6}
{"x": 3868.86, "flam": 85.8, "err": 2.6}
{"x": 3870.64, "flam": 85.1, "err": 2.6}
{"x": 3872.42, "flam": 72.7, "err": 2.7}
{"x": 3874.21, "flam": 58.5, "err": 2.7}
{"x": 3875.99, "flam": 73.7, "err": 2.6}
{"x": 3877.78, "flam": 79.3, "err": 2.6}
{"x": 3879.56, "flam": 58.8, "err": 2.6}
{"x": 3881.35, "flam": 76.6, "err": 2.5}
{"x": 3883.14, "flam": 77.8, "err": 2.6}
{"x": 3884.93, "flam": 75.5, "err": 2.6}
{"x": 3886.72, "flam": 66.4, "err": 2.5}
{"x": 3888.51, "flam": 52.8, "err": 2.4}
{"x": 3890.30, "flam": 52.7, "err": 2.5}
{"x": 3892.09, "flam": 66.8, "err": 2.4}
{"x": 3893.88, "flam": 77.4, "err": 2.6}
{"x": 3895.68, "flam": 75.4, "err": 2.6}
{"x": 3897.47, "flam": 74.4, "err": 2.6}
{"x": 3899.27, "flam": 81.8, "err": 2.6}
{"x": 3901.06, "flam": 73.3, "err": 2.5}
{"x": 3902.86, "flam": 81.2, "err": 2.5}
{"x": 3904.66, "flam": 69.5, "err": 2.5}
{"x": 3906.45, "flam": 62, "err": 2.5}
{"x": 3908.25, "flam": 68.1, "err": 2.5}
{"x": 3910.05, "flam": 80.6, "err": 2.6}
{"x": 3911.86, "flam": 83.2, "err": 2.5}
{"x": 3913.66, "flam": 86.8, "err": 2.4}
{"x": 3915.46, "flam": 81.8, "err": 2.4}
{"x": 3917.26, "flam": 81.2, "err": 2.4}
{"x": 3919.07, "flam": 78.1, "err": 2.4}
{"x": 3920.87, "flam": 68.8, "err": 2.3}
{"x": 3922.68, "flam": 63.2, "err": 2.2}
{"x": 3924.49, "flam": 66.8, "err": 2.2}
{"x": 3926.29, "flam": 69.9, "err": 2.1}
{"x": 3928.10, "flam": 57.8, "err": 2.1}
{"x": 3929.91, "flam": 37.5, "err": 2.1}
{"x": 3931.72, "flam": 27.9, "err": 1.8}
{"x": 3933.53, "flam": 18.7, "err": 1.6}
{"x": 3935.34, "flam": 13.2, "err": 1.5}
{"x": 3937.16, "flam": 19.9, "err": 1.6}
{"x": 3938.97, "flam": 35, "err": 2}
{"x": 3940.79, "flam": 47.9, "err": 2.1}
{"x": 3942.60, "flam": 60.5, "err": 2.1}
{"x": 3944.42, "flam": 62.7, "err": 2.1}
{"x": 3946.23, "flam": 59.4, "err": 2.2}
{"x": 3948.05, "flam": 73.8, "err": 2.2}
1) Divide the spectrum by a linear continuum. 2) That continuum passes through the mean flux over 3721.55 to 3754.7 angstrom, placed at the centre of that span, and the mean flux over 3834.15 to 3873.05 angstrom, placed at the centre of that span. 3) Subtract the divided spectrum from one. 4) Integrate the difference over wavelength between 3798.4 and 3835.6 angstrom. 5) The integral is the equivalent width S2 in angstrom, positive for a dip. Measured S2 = -1.0 angstrom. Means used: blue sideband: 56.4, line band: 66.7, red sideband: 69.1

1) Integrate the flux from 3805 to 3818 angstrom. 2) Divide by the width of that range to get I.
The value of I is 81.1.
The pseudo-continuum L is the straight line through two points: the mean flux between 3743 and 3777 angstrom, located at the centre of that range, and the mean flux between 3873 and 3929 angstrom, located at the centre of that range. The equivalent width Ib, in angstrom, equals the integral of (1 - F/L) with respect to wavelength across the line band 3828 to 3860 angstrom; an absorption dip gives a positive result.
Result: 3.3 angstrom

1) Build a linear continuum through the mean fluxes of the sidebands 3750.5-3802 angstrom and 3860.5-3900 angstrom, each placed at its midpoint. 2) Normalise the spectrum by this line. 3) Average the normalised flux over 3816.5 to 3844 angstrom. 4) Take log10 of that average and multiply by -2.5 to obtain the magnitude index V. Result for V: 0.34 mag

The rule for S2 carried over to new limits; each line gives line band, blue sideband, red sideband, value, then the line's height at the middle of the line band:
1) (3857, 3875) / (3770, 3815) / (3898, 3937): -0.81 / 69.8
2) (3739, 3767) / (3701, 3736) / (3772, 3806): 2.91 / 71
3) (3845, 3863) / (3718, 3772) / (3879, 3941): -3.63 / 62.7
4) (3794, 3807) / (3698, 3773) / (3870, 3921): -0.59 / 67.6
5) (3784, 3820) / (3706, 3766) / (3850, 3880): -3.85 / 68.6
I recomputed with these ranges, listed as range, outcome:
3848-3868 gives 75.8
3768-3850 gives 69.8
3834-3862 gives 64.8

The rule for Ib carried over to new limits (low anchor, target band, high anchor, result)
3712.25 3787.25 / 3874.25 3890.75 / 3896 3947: -1.41 angstrom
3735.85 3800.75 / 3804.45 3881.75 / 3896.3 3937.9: -3.40 angstrom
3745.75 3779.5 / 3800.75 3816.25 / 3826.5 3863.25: -4.14 angstrom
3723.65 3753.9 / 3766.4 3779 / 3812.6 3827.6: -2.88 angstrom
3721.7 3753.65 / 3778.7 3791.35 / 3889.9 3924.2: -4.67 angstrom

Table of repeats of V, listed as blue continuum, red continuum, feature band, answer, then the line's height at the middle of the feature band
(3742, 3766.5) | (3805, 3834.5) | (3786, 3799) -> -0.116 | 65.9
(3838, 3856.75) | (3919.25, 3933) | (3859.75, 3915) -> -0.159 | 63.2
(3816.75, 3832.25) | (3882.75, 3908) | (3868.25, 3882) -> -0.099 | 67.2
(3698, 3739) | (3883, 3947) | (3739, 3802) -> -0.113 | 63.4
